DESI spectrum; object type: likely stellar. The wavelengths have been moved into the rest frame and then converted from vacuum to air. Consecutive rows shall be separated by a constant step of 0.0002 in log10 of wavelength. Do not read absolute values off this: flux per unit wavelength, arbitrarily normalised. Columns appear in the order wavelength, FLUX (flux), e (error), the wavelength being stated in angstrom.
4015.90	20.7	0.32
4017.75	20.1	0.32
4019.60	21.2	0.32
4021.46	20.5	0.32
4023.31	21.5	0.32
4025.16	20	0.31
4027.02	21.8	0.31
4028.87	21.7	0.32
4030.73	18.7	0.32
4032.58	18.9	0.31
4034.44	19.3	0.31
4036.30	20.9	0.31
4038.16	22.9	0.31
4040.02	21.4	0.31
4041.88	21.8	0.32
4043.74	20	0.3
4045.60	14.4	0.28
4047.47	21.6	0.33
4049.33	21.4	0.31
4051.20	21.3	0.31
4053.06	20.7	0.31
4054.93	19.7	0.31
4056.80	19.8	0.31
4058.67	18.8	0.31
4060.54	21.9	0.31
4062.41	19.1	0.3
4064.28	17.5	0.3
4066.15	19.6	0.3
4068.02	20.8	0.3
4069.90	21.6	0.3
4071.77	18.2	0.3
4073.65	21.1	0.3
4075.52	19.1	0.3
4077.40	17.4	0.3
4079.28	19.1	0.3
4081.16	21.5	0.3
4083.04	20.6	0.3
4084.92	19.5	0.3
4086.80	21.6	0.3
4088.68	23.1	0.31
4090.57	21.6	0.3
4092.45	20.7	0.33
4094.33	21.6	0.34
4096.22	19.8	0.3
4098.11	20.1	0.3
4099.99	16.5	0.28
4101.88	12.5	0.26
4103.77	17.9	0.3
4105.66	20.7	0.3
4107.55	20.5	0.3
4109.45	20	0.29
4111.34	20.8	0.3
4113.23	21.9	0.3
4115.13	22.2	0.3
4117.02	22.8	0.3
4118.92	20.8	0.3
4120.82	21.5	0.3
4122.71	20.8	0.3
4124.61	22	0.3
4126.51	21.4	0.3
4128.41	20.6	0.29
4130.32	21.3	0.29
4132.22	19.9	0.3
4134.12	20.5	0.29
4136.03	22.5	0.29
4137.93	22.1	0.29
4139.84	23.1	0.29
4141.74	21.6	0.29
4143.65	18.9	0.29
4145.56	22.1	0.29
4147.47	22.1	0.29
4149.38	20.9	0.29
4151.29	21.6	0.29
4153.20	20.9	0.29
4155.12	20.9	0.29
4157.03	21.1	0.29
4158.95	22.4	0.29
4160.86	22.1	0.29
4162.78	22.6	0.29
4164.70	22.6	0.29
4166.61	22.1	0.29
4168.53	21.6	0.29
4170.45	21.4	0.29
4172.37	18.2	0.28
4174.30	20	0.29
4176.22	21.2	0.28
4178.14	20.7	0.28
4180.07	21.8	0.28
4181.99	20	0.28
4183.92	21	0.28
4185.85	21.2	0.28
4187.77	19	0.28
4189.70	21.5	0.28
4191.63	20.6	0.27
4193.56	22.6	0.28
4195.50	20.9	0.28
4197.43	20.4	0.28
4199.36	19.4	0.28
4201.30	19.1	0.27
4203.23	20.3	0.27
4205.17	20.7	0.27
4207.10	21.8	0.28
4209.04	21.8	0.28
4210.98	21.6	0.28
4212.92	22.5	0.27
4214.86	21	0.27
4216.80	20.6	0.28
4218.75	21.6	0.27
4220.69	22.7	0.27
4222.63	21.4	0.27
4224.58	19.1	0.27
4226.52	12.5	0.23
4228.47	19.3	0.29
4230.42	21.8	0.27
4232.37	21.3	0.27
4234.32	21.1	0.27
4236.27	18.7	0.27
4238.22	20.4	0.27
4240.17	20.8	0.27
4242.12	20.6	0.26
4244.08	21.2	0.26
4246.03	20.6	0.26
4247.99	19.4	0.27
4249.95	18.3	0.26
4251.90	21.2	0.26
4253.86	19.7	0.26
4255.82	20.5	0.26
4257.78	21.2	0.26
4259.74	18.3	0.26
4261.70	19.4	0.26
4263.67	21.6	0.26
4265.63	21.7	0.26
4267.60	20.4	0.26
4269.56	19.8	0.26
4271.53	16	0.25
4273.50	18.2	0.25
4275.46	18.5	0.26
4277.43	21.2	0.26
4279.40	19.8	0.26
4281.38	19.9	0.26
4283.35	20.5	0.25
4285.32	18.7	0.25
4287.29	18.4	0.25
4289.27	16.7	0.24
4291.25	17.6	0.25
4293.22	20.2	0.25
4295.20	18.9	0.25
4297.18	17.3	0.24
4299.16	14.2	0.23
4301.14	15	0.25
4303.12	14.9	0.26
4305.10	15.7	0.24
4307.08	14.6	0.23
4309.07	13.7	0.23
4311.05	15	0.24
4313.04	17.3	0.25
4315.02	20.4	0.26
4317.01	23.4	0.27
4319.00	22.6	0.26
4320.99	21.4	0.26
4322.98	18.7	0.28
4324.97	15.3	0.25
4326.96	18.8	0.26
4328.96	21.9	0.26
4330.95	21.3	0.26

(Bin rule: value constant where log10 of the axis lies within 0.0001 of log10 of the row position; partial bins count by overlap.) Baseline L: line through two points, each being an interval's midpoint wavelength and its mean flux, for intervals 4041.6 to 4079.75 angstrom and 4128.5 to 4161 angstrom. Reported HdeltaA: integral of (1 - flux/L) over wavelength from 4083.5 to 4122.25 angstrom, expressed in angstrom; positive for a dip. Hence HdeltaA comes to 0.4 angstrom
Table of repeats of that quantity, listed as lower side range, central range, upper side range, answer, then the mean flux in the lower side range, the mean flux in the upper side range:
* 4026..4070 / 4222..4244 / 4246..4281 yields 0.0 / 20.2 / 19.7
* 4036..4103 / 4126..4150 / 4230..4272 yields -1.5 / 20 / 20.2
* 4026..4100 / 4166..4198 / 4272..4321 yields -2.8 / 20.2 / 18.1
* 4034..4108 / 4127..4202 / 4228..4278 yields -4.1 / 19.9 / 20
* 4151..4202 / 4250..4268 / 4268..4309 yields -1.7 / 21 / 17.7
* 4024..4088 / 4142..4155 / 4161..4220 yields -0.2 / 20.1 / 21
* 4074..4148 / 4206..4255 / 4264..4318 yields -3.9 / 20.6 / 18.1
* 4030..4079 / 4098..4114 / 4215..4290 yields 0.8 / 19.9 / 19.8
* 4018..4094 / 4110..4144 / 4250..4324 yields -2.7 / 20.3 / 18.7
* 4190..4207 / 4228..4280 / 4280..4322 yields -2.4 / 20.6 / 17.9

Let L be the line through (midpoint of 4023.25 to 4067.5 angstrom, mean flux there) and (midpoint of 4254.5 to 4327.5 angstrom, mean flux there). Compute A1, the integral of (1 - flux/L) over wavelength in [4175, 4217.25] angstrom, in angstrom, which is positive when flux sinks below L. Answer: -3.8 angstrom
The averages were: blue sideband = 20.2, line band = 20.9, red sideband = 18.5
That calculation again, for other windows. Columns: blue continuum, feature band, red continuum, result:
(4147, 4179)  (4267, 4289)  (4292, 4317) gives -1.9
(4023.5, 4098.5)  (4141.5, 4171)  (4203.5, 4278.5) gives -1.9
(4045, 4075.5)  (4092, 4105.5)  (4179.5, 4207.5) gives 1.1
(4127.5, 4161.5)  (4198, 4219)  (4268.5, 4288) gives -0.6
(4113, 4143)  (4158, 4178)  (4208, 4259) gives -0.3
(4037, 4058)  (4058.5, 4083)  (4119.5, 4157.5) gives 1.1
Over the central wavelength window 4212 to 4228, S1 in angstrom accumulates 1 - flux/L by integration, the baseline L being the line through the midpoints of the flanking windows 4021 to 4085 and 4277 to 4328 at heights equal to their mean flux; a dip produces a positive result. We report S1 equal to -1.2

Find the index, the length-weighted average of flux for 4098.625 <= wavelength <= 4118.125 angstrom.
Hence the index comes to 19.6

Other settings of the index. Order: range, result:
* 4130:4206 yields 21.1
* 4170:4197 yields 20.7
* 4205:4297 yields 19.9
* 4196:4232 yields 20.4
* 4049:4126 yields 20.2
